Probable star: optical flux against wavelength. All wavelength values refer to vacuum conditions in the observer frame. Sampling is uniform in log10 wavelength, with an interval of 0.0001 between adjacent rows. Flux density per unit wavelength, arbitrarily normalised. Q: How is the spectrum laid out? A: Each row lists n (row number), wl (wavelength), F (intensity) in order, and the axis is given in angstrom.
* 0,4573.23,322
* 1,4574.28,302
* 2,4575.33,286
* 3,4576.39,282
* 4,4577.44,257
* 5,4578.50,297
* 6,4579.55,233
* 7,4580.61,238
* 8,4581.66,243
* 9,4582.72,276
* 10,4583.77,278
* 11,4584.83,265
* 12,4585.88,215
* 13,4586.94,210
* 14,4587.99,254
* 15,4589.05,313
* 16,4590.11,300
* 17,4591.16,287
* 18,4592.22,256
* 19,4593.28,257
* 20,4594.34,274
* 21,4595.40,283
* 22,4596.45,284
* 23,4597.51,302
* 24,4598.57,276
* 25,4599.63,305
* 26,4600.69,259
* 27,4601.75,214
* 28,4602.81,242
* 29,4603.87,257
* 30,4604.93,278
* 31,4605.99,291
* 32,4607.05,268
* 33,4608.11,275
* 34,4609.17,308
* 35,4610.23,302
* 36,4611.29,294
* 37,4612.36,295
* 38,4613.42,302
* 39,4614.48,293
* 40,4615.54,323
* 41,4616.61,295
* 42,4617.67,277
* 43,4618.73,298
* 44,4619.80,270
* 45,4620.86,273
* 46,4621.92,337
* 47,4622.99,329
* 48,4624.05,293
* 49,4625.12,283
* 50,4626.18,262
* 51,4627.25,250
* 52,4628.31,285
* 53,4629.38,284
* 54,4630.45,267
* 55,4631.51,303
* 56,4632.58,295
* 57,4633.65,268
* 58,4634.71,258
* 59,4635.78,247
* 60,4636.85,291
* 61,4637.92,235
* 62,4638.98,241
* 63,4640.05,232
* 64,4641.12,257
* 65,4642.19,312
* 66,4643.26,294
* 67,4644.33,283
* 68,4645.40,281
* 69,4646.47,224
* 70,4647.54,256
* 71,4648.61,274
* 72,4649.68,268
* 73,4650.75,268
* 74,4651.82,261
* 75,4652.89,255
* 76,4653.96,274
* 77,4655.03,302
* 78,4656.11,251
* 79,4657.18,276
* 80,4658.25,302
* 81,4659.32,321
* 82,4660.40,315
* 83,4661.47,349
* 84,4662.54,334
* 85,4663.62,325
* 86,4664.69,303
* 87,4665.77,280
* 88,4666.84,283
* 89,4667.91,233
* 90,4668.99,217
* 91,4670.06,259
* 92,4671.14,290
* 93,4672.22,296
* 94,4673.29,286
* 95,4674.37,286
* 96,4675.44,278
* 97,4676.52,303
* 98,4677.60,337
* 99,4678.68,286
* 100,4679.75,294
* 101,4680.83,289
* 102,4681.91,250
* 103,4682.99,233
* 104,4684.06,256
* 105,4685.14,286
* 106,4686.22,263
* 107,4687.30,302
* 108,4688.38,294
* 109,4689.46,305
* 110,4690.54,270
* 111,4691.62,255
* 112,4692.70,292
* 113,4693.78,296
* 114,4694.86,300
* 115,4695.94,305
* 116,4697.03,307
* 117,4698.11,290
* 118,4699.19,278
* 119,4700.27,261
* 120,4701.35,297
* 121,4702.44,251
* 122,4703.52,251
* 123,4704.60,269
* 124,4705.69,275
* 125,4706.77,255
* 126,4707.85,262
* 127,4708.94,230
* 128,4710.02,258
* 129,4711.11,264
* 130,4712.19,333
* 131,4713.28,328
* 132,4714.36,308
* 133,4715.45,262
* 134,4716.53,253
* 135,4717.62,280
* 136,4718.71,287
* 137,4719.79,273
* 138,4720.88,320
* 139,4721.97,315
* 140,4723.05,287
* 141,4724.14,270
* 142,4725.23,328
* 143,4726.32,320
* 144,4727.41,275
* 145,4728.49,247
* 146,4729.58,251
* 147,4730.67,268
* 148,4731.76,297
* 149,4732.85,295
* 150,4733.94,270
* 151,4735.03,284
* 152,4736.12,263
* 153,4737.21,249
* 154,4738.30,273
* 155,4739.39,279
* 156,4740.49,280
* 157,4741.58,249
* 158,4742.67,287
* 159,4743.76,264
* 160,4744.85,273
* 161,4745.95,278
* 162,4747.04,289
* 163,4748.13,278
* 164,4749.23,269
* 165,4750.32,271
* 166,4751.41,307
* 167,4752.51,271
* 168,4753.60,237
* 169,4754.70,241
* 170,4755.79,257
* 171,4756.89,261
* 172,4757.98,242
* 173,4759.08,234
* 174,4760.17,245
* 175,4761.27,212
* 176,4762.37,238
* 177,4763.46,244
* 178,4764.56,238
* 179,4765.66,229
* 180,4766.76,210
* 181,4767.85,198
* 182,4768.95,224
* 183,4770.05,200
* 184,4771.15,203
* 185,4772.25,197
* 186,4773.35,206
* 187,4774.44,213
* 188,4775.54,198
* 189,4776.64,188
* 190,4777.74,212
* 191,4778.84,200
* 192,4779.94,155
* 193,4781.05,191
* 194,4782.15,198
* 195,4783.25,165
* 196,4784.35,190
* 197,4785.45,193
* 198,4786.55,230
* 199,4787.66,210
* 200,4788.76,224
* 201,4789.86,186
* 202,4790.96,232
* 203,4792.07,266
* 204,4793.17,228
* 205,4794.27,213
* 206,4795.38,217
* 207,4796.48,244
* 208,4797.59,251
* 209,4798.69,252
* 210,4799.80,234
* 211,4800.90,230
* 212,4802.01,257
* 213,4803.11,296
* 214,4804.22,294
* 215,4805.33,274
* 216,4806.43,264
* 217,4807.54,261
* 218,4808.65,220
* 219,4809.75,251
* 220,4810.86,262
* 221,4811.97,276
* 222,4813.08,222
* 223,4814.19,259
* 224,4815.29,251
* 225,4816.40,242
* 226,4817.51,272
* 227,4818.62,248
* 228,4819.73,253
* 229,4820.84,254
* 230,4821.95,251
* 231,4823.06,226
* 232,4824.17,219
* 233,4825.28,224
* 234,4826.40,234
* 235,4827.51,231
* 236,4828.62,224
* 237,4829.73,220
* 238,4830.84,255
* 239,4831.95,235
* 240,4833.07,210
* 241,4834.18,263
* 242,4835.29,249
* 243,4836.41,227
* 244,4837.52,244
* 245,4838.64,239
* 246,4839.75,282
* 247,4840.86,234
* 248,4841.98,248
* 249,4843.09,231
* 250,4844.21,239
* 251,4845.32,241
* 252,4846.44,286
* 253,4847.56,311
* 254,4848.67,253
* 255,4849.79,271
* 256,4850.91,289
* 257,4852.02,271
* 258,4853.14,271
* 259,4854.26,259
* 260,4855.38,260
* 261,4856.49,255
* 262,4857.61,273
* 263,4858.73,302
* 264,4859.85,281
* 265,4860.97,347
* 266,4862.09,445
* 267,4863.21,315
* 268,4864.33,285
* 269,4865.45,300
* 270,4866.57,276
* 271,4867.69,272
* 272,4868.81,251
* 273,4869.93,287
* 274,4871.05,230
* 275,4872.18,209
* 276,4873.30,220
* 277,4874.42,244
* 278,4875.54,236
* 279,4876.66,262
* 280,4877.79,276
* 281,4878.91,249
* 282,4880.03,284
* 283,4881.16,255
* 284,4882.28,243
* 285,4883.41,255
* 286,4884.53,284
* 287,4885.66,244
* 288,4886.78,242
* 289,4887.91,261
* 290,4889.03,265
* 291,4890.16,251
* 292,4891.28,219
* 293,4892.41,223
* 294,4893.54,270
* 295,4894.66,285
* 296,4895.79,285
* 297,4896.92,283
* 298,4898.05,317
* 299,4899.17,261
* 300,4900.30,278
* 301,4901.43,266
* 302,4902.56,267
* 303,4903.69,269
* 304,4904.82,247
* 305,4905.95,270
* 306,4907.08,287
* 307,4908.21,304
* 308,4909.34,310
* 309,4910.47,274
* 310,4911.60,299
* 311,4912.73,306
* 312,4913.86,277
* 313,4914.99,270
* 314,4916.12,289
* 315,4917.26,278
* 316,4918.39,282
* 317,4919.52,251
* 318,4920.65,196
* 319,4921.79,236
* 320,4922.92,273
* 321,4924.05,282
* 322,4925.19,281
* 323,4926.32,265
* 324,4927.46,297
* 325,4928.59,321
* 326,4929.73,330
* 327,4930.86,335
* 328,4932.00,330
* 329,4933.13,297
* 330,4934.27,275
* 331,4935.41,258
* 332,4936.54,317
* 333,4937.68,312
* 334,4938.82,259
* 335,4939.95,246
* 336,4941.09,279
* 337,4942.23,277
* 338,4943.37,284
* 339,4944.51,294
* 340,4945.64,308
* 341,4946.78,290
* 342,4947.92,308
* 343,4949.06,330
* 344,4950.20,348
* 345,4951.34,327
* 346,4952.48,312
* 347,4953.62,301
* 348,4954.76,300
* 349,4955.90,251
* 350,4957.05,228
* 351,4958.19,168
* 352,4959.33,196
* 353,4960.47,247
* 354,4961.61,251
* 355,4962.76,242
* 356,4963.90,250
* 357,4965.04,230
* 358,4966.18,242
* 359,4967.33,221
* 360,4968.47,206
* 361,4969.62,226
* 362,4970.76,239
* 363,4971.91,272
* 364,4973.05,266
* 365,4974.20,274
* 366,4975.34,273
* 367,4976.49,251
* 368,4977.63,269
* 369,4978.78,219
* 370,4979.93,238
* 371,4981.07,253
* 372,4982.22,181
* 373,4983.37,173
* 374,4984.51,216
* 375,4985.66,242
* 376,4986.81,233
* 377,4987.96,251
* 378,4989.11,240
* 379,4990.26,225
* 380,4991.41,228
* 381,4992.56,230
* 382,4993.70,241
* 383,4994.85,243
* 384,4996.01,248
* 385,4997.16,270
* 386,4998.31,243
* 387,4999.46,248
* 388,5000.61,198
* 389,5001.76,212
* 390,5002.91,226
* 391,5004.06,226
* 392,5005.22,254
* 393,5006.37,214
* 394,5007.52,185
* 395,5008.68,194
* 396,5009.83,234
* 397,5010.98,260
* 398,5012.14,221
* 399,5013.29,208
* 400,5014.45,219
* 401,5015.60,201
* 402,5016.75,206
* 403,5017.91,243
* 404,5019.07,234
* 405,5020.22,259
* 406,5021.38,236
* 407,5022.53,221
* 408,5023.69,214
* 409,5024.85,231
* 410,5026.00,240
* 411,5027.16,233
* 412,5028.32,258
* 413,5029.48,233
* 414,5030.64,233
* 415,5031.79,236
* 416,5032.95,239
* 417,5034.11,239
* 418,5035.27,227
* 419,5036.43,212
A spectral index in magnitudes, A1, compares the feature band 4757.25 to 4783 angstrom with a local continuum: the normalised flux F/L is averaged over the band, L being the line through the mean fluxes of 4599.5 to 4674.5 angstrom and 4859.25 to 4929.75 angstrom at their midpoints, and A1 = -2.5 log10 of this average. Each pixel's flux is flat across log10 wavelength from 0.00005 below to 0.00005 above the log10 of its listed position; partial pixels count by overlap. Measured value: 0.289 mag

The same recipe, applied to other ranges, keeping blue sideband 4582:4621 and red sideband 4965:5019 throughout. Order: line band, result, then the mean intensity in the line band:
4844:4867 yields -0.165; 288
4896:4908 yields -0.140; 276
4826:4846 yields 0.045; 240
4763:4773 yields 0.195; 215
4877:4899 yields -0.081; 263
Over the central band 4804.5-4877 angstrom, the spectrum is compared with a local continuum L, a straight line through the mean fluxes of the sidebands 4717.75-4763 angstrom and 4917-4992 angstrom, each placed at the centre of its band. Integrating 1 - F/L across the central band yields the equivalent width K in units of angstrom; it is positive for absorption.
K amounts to 2.4 angstrom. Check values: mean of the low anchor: 272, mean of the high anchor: 263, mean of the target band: 259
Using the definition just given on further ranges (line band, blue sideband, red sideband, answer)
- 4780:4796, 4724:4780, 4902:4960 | 3.0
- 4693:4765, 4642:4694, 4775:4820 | -4.1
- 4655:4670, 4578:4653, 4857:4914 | -0.9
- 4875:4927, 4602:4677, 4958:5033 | -4.8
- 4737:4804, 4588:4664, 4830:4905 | 9.1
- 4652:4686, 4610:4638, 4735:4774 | -1.5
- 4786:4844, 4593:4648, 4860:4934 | 7.0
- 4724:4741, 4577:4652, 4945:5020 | -0.9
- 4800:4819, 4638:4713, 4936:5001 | 0.8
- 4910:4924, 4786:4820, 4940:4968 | -0.3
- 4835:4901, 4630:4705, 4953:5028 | -4.1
